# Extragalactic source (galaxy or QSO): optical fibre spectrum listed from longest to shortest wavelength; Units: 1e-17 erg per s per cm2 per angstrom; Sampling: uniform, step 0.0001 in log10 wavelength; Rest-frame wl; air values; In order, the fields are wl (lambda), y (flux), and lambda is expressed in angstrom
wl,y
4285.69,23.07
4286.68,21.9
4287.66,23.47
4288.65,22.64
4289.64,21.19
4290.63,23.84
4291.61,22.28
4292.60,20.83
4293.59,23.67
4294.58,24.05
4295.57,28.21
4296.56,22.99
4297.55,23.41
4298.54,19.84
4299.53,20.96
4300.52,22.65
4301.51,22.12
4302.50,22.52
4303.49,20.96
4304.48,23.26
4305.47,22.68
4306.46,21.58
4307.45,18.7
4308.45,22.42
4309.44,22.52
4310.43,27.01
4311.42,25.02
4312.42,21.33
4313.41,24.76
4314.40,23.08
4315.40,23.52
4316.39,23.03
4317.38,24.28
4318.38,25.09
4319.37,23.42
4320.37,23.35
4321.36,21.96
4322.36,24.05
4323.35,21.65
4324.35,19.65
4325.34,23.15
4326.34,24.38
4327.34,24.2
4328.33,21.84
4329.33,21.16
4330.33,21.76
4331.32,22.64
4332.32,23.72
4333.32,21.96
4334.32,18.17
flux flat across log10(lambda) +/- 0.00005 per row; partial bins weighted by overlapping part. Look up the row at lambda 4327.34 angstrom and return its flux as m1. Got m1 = 24.2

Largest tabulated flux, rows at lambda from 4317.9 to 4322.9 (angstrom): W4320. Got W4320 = 25.09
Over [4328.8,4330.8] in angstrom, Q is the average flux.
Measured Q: 21.4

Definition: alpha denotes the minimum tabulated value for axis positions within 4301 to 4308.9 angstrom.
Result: 18.7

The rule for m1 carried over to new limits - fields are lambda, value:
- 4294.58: 24.05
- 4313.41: 24.76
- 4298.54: 19.84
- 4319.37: 23.42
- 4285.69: 23.07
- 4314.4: 23.08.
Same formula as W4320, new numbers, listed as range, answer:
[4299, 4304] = 22.65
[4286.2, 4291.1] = 23.84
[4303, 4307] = 23.26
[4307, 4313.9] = 27.01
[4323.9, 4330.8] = 24.38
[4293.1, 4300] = 28.21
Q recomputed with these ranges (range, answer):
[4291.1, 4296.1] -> 23.8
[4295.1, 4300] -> 23.1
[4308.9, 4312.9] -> 24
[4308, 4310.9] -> 24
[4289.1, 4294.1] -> 22.4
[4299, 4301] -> 21.8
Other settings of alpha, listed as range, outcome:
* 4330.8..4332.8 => 22.64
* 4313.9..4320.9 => 23.03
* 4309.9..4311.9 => 25.02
